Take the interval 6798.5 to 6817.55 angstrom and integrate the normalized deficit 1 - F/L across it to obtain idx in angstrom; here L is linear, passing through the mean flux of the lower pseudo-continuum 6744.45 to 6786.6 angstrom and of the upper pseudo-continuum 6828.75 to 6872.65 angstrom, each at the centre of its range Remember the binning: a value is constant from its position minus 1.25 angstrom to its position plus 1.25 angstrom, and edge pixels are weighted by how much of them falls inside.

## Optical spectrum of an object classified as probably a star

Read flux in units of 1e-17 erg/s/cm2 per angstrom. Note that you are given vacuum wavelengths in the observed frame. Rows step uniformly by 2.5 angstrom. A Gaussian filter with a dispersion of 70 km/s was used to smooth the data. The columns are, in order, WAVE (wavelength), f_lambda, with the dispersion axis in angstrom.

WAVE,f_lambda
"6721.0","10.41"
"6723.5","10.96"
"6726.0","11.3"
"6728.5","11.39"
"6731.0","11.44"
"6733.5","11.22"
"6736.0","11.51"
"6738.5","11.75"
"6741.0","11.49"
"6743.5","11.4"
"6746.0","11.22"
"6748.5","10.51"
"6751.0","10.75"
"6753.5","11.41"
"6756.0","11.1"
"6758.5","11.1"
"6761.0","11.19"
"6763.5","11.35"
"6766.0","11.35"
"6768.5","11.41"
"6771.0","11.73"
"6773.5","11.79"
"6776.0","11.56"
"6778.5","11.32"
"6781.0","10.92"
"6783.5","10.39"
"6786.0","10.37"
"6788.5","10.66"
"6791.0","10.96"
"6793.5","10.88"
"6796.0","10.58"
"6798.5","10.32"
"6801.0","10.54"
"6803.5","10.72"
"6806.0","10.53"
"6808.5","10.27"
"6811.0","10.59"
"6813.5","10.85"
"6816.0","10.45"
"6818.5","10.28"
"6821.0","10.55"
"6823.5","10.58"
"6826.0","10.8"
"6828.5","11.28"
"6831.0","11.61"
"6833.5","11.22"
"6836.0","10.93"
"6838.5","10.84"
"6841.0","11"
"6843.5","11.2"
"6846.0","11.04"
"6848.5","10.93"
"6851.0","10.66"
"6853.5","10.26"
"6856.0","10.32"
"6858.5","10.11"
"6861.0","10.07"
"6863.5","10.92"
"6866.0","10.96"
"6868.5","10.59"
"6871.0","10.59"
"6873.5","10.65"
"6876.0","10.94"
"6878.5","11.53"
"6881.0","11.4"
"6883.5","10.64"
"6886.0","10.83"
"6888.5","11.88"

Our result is 0.7 angstrom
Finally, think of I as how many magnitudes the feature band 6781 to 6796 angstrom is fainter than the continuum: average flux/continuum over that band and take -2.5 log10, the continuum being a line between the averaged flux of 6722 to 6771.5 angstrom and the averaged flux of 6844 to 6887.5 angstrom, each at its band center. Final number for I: 0.042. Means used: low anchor 11.3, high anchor 10.7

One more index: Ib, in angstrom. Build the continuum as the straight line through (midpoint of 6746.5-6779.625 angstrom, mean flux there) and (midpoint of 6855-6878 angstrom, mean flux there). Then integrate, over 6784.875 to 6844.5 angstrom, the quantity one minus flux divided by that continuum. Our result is 1.0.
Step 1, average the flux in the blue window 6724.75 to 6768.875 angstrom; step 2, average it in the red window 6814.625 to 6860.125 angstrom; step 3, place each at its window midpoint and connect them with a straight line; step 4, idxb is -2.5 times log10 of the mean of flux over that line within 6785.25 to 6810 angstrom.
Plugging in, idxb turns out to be 0.04 mag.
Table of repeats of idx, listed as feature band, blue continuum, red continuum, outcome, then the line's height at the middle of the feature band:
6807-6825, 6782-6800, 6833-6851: 0.5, 10.8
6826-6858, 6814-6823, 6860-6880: -0.9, 10.6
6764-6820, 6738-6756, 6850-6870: 0.3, 10.9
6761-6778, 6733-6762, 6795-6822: -0.8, 11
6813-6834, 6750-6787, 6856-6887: 0.2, 11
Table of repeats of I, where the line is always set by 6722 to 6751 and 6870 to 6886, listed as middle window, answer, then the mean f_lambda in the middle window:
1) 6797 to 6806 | 0.06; 10.5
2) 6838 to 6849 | 0.00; 11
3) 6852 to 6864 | 0.07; 10.3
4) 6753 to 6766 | 0.00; 11.2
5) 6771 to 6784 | -0.01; 11.3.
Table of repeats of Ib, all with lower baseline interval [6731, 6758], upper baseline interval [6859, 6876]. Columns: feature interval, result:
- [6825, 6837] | -0.4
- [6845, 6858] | 0.1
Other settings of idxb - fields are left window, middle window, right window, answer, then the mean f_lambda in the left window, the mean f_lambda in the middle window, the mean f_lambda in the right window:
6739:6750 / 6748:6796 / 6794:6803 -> -0.02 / 11.2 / 11.1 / 10.5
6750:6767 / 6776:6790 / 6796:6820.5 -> 0.00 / 11.2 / 10.8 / 10.5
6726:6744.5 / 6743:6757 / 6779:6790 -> 0.02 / 11.4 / 11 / 10.6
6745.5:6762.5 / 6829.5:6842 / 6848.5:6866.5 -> -0.05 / 11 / 11.1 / 10.5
